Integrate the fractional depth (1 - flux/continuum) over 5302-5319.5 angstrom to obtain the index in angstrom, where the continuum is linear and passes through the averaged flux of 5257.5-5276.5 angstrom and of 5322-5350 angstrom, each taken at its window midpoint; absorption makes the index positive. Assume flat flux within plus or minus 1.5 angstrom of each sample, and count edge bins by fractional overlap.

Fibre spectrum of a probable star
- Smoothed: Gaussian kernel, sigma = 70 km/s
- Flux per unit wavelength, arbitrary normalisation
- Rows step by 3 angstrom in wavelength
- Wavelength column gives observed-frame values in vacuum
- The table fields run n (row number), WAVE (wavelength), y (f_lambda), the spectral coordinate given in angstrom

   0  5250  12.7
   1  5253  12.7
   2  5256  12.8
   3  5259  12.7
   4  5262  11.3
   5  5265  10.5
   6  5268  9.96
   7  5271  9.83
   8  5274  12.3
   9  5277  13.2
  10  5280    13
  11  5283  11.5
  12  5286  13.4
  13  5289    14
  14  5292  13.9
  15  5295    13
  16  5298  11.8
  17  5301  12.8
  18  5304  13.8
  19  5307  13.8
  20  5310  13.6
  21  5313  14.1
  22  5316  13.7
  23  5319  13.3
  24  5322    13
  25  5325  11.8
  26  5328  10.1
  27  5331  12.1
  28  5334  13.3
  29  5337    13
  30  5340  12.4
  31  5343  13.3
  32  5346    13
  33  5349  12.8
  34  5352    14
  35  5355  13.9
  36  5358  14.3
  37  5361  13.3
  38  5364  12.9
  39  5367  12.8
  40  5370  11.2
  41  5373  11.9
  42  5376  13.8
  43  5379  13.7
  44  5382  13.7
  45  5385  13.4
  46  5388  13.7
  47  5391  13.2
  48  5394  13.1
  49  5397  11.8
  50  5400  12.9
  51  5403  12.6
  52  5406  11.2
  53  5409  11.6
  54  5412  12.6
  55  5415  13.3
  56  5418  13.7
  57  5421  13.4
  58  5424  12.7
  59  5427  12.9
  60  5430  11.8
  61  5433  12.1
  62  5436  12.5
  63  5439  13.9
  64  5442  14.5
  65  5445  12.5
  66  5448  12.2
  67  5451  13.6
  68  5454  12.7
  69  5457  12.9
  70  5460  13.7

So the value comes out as -2.5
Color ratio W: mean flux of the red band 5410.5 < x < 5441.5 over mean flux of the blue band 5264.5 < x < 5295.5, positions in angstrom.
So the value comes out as 1.06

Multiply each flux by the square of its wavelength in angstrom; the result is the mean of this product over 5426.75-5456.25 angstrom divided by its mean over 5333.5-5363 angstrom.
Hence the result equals 1.00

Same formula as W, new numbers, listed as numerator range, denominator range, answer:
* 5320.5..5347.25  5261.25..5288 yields 1.06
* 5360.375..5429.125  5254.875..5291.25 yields 1.06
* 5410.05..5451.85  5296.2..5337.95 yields 1.01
